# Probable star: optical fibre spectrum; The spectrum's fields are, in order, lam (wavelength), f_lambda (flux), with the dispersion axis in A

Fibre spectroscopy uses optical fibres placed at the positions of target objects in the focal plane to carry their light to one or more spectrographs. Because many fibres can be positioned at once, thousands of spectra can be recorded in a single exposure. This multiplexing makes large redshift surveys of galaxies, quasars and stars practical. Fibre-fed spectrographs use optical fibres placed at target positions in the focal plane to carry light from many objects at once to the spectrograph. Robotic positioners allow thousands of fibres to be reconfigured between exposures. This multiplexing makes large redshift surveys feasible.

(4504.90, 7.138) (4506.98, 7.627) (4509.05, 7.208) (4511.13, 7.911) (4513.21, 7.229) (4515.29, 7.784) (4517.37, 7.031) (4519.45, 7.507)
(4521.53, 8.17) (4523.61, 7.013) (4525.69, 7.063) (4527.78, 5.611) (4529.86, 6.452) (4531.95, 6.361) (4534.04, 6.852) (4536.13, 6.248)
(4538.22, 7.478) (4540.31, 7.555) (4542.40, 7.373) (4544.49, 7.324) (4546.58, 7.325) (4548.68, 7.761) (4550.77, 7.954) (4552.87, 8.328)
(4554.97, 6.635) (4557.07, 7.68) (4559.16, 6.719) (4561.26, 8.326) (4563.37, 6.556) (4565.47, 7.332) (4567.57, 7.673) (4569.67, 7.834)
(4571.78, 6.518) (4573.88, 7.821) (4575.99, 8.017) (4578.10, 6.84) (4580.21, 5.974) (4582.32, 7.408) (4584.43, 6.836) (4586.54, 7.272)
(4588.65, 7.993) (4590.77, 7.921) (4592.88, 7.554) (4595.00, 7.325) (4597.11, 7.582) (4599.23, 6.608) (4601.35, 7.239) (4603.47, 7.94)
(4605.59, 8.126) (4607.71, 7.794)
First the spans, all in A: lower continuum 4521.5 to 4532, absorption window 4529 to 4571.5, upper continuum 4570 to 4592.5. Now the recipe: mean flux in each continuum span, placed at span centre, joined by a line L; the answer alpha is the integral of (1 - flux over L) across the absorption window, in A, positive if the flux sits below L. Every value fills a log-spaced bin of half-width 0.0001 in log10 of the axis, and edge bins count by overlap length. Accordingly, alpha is -2.0 A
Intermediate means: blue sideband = 6.69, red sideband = 7.29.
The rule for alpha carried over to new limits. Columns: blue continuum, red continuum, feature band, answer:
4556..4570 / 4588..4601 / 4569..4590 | 0.6 A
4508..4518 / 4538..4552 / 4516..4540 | 1.8 A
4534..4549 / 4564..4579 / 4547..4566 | -0.4 A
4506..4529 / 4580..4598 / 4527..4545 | 1.2 A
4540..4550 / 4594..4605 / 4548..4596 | 0.2 A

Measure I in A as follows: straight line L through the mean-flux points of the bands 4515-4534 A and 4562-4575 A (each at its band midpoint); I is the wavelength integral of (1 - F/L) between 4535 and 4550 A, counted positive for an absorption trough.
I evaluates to -0.4 A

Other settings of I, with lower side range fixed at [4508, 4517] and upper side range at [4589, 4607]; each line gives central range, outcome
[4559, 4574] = 0.4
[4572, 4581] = 0.5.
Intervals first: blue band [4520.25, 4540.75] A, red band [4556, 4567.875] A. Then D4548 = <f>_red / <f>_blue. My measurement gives 1.1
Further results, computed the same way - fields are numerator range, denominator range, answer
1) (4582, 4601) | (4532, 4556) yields 1.01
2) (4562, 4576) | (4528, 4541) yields 1.10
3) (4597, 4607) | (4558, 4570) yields 1.01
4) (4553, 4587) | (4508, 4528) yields 0.99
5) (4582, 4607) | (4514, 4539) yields 1.08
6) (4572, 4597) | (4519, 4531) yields 1.06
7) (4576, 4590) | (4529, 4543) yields 1.04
